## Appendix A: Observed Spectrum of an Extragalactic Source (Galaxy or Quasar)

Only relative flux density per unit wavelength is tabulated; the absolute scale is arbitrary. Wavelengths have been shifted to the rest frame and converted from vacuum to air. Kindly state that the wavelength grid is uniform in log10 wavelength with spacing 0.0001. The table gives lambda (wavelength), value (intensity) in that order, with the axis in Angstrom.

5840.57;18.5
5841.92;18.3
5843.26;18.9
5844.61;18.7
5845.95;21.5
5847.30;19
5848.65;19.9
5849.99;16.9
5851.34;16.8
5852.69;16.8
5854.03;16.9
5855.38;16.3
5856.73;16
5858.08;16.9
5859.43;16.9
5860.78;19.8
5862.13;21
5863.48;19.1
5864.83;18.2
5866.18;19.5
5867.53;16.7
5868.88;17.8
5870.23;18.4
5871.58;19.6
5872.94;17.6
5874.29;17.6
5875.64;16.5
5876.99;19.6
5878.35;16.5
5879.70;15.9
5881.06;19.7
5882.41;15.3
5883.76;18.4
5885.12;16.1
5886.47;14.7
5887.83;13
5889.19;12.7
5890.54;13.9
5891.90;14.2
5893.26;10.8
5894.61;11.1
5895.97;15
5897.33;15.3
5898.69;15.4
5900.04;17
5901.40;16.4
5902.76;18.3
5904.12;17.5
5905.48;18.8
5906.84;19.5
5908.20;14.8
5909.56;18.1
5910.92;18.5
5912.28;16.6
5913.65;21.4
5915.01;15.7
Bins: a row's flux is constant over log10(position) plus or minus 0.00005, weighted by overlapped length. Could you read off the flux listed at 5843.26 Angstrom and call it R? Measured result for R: 18.9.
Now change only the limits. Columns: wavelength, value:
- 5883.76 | 18.4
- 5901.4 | 16.4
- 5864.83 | 18.2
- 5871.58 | 19.6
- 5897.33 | 15.3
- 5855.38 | 16.3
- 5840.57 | 18.5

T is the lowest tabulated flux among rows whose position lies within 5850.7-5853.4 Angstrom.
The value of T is 16.8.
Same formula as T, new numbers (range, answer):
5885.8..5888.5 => 13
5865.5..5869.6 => 16.7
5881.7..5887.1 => 14.7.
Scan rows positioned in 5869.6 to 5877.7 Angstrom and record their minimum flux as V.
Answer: 16.5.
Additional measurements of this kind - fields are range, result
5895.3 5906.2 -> 15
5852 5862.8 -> 16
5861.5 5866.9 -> 18.2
